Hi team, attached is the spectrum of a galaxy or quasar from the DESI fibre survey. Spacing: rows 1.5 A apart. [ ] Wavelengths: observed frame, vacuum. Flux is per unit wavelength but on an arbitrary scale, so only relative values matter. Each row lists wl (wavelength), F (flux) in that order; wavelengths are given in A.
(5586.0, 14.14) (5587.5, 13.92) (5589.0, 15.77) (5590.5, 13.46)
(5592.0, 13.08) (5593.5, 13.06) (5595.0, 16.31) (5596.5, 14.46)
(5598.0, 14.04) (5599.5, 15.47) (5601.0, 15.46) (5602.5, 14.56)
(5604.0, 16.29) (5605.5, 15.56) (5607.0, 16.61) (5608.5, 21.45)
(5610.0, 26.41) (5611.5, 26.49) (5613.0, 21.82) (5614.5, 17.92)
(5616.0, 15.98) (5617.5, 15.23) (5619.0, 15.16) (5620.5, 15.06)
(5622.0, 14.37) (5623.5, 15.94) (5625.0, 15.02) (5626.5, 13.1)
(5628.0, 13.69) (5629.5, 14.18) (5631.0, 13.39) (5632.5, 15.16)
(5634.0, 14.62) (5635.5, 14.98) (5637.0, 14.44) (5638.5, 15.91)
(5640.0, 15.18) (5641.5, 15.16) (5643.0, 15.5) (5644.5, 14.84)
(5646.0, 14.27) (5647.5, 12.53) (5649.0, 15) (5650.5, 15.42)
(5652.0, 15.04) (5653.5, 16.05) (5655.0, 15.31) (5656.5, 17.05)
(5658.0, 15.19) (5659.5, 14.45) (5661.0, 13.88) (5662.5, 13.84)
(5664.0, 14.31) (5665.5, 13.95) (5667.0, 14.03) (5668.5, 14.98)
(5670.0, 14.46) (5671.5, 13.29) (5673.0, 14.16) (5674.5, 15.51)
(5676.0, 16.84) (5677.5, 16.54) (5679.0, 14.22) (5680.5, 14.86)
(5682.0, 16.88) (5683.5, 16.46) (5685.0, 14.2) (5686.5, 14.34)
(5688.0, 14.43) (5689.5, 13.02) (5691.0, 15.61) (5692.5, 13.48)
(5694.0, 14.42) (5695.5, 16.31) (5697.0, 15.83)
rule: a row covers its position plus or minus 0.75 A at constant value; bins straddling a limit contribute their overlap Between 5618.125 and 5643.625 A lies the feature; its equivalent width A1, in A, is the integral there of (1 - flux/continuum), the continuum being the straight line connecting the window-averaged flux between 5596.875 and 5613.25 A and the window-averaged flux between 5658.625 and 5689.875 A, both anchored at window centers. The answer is 3.4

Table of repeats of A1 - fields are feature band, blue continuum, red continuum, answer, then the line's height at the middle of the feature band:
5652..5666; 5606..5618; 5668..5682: 1.27 A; 16.4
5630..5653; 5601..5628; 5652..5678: 1.80 A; 16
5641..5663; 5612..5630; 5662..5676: 0.00 A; 14.9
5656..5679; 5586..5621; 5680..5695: 0.67 A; 15.2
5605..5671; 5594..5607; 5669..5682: -2.33 A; 15.2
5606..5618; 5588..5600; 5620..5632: -4.89 A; 14.4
